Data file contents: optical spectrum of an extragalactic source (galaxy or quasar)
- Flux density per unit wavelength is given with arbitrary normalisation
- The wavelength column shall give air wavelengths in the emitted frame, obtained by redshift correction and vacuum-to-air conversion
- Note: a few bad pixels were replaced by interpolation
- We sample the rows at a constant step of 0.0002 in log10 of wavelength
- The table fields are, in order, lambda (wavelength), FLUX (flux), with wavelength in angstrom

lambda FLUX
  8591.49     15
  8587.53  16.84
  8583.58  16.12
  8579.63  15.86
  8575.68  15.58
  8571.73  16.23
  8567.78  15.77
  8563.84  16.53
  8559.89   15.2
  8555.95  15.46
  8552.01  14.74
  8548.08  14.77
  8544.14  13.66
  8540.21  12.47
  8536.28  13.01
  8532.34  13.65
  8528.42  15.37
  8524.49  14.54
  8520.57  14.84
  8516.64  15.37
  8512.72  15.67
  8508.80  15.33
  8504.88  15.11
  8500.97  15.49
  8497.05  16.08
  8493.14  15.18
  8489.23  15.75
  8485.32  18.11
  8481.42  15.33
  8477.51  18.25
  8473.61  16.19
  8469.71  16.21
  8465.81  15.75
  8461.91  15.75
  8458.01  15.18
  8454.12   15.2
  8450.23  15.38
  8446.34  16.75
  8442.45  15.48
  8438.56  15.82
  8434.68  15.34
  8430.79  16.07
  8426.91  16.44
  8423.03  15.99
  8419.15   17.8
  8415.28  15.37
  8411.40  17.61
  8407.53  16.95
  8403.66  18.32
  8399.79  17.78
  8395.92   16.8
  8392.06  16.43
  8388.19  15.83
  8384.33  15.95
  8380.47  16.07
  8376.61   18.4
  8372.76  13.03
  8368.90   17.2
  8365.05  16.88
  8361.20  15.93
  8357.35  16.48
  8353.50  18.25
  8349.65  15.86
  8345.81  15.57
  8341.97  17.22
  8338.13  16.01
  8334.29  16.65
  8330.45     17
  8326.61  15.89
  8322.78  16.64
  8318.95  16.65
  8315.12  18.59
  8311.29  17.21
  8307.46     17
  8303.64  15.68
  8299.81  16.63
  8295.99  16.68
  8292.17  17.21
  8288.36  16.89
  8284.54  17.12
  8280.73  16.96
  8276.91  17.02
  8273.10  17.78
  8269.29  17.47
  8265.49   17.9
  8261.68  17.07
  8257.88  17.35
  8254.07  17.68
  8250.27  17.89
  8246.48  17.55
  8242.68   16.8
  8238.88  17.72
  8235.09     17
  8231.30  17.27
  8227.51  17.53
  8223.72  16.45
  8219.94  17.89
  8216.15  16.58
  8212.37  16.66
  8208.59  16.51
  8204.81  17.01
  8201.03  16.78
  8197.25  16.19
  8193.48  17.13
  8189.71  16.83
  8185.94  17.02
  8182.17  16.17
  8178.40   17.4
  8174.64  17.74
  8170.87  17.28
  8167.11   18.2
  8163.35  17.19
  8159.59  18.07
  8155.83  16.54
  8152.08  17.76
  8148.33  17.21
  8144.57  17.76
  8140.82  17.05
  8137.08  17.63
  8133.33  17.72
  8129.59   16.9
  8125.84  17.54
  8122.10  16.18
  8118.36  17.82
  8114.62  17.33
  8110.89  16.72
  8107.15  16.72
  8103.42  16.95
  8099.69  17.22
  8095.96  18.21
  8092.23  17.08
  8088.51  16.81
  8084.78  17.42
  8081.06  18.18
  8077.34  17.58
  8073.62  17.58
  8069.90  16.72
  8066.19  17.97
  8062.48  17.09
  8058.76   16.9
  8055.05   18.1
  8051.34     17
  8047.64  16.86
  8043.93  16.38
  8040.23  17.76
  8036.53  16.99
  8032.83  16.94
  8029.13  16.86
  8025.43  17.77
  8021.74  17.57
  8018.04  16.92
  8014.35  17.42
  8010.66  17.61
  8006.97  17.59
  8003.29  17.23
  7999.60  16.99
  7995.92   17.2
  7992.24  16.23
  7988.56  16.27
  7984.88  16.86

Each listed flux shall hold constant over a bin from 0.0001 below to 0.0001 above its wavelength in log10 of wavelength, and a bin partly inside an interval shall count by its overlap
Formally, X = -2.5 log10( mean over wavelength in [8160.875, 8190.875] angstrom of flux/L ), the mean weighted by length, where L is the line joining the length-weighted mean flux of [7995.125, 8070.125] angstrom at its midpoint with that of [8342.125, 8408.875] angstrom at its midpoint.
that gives -0.02 mag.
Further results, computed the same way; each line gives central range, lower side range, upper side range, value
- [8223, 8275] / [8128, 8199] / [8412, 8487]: -0.031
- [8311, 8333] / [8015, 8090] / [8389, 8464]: -0.024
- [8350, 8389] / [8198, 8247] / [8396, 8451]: 0.018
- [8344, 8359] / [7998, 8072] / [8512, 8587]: -0.045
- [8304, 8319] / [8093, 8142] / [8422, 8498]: -0.047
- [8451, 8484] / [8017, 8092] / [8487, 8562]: -0.061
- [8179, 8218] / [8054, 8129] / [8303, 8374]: 0.017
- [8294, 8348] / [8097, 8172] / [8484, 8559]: -0.033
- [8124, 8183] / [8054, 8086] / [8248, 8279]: 0.006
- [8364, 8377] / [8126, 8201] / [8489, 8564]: -0.016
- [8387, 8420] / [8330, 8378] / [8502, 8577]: -0.062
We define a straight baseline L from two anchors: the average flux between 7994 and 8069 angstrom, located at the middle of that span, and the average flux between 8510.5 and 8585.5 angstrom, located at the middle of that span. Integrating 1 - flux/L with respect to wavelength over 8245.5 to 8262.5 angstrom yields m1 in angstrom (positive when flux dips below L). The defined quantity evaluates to -1.3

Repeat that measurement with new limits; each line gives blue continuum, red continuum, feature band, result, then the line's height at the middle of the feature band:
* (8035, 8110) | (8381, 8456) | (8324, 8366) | 0.13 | 16.6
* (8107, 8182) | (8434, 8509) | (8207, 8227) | 0.16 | 17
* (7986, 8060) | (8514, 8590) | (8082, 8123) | -0.88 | 16.8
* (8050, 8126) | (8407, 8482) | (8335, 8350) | 0.21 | 16.5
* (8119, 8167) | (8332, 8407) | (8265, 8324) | -0.87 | 16.8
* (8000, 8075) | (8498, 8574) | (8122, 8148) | -0.81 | 16.8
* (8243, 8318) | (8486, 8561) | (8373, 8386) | -0.05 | 16.3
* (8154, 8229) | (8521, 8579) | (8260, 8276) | -0.92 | 16.6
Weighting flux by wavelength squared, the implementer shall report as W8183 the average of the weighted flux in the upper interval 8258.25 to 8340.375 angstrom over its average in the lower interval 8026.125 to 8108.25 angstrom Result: 1.0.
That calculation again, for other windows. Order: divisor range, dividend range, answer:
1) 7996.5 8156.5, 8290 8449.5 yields 1.03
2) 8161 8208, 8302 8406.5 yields 1.02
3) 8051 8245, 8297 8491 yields 1.01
